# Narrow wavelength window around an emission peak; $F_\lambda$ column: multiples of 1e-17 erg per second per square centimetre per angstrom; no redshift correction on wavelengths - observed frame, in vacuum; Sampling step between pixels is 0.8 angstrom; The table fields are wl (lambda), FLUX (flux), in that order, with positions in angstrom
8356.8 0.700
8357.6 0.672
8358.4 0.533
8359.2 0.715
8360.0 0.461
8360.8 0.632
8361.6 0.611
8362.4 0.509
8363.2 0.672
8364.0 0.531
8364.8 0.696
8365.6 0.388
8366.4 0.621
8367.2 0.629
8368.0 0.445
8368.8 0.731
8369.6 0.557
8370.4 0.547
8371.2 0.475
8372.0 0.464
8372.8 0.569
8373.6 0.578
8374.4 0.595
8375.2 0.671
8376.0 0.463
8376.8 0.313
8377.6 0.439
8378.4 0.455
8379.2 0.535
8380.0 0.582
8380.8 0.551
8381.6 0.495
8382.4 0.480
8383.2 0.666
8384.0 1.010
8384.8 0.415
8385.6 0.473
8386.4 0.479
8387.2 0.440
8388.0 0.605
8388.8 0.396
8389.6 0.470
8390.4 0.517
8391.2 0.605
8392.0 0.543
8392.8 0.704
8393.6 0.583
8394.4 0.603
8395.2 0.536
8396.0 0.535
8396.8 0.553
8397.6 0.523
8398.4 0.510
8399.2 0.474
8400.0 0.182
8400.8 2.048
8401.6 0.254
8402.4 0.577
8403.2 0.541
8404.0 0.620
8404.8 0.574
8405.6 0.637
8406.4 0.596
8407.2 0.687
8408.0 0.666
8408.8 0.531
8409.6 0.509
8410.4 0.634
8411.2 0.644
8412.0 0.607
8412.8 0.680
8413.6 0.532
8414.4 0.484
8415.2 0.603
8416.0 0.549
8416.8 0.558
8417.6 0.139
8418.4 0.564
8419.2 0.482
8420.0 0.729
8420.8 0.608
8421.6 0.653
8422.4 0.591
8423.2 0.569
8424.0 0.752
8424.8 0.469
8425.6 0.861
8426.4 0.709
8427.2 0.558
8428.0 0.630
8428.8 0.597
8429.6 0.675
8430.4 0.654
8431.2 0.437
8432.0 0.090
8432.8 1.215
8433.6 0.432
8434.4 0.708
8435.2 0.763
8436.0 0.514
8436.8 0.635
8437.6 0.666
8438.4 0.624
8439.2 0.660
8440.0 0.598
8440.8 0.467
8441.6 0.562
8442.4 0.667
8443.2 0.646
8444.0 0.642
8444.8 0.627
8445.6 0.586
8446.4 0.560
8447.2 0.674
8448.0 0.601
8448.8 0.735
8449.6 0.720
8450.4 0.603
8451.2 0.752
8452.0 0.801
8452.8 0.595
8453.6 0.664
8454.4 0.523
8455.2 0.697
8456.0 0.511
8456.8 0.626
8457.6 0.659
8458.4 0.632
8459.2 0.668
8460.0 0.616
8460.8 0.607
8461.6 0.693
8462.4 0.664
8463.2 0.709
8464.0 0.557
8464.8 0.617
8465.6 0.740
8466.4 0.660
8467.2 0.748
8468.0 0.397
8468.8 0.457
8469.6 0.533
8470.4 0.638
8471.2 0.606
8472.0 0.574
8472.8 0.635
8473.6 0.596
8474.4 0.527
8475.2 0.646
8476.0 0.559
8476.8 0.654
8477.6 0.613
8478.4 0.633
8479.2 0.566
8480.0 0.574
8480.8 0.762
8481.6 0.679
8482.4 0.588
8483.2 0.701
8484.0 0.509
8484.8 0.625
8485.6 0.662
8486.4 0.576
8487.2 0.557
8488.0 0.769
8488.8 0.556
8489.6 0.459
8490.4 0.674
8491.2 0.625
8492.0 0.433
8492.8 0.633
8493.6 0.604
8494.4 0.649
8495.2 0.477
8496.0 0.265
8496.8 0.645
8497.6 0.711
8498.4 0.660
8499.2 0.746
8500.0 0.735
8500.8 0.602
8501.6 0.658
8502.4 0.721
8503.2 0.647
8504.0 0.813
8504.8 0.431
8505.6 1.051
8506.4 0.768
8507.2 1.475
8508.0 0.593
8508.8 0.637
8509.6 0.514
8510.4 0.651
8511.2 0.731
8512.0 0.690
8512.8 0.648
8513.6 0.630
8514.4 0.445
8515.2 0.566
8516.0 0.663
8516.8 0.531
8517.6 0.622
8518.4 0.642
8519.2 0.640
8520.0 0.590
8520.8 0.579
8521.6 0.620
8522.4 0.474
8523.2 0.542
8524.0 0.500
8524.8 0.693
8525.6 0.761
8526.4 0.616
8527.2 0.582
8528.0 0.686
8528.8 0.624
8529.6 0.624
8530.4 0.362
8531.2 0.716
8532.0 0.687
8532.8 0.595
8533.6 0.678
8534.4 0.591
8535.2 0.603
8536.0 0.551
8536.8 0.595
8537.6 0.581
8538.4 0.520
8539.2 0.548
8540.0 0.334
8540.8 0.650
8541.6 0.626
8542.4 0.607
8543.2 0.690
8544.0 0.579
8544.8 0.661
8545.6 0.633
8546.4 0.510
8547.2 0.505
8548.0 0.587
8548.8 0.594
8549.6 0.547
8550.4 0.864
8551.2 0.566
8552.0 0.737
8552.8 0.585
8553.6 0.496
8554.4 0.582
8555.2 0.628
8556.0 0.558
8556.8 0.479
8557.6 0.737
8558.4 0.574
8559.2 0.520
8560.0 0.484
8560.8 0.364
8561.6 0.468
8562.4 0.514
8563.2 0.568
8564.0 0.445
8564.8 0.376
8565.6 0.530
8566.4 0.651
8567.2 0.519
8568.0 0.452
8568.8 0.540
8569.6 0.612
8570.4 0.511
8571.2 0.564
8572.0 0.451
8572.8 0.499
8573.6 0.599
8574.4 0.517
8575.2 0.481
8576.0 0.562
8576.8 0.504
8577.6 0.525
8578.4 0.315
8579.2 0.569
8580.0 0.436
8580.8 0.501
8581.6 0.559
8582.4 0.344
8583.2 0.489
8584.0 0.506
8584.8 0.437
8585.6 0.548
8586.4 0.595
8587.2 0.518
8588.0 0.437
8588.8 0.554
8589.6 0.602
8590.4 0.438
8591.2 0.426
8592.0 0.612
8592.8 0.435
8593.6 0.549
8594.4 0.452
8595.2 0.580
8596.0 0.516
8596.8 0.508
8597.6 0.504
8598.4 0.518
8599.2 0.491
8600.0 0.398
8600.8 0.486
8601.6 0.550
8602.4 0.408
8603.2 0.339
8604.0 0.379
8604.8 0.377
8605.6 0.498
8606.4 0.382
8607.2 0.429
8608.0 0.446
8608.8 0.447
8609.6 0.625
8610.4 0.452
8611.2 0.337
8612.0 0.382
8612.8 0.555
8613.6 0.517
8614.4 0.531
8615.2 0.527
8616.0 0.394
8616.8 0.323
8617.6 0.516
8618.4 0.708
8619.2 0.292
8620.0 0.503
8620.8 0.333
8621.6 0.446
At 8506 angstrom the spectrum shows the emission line C III]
